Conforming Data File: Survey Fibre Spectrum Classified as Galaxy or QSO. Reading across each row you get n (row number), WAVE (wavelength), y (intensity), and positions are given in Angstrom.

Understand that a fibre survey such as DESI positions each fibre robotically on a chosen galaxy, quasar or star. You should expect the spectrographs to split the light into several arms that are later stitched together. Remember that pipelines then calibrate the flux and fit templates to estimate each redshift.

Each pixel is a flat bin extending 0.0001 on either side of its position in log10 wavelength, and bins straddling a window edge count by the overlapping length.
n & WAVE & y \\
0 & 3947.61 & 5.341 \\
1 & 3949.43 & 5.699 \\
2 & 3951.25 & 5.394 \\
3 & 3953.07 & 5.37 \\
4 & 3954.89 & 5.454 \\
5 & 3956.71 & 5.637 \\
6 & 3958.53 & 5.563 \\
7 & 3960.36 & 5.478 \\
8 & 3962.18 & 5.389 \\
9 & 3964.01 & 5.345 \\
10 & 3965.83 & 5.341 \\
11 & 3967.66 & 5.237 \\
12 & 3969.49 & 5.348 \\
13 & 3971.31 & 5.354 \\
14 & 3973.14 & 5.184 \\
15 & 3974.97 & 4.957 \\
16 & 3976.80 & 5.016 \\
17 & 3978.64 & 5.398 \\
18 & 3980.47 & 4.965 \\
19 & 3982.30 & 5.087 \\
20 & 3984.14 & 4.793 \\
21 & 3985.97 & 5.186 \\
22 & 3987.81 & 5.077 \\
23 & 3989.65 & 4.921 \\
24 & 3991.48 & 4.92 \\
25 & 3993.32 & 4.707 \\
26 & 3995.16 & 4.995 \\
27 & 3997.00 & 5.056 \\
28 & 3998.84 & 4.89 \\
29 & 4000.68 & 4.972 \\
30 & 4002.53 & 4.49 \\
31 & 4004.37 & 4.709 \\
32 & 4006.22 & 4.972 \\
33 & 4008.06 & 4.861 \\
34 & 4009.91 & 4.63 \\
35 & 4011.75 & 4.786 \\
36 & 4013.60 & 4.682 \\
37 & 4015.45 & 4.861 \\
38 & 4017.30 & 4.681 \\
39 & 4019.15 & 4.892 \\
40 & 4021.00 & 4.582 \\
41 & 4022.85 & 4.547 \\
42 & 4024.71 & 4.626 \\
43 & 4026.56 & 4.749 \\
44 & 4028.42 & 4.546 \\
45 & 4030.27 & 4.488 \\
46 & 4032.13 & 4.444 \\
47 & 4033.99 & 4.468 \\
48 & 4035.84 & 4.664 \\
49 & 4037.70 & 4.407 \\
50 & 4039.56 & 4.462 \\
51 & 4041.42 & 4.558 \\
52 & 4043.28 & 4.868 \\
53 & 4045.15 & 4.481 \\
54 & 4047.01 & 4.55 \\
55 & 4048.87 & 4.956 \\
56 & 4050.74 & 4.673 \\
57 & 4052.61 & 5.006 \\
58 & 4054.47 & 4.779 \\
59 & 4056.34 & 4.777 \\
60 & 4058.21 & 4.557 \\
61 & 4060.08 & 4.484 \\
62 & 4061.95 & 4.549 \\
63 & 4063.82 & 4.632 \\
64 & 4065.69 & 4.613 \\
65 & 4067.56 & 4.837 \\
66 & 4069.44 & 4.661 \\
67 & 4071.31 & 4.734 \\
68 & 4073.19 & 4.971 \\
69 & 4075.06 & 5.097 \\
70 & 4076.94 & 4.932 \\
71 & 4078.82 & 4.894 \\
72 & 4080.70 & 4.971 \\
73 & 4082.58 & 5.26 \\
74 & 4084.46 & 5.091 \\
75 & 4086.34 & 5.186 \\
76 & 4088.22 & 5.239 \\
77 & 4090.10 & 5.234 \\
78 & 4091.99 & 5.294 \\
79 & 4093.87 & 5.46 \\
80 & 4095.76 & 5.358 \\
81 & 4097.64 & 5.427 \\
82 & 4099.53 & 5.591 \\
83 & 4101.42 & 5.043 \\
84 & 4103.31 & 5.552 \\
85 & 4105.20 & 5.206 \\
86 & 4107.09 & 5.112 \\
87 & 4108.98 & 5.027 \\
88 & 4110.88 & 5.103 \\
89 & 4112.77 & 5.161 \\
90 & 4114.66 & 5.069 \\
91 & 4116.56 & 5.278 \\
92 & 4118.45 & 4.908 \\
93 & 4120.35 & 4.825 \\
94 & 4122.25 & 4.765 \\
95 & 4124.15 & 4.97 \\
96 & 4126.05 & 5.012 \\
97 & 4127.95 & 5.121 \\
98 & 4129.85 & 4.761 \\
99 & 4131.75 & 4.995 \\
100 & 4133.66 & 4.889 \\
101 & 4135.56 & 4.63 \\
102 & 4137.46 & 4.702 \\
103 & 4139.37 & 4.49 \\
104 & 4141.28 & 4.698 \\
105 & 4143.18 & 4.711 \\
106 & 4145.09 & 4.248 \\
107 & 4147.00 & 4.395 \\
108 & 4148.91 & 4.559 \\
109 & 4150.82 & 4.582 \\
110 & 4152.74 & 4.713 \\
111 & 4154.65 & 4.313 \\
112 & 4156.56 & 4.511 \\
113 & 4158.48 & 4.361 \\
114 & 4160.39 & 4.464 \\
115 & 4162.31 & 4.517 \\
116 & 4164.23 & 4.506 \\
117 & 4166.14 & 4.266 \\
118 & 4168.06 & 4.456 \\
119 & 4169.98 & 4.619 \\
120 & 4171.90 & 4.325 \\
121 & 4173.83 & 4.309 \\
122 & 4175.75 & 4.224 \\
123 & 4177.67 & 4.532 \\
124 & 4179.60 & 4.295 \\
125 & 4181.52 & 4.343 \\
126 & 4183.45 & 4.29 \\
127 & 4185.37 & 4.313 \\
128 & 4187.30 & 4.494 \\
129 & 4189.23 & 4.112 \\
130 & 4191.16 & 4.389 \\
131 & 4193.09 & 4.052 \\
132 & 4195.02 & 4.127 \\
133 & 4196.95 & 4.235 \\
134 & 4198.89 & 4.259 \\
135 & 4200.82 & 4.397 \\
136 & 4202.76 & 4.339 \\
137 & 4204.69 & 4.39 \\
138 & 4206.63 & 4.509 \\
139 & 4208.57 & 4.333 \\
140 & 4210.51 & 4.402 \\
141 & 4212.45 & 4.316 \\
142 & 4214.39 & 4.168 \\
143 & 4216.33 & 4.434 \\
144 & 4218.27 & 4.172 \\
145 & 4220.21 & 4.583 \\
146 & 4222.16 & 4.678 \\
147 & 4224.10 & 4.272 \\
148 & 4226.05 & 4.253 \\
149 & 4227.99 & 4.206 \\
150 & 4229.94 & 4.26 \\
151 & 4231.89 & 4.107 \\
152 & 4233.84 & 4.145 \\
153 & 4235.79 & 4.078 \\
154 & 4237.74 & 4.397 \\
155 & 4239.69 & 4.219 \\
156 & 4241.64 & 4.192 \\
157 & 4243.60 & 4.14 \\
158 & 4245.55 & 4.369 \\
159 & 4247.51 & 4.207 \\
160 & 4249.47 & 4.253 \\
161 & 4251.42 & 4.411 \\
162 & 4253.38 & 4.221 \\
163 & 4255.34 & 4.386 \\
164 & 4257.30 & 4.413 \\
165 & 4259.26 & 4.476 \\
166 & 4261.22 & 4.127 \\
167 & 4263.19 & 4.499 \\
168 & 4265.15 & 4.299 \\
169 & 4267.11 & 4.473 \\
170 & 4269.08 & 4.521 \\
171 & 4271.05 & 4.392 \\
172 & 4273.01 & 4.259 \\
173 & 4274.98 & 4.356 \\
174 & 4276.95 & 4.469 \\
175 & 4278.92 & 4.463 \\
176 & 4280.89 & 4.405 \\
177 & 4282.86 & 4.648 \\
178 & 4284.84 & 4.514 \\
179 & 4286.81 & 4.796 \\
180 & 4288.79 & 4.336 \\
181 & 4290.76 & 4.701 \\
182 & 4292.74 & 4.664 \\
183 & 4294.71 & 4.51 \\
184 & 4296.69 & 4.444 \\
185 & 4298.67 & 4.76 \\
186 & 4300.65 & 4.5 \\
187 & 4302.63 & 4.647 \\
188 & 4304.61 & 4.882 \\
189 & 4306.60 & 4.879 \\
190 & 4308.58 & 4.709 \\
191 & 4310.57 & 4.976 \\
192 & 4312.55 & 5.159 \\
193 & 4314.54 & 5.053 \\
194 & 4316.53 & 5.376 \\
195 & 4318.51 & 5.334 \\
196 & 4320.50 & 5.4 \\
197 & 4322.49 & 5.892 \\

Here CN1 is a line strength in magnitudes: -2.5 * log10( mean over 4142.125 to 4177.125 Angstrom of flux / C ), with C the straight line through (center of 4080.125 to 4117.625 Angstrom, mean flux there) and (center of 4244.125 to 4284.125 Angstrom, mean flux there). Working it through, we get 0.109 mag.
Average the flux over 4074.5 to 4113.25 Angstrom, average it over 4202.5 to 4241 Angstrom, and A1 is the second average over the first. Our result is 0.83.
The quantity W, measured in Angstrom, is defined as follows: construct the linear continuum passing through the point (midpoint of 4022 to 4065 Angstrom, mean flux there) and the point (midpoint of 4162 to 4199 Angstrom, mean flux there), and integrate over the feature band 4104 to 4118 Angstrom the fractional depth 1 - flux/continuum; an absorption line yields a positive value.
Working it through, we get -2.1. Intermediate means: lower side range 4.62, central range 5.14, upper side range 4.33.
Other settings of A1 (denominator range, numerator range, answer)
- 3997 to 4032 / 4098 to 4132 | 1.08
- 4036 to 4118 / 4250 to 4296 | 0.90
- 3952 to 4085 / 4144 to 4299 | 0.90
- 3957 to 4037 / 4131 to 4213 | 0.90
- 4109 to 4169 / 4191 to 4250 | 0.91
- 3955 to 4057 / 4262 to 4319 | 0.95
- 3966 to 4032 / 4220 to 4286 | 0.89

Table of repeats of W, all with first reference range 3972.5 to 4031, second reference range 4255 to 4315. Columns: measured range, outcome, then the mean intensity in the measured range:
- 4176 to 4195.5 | 1.6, 4.3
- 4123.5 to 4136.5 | -0.5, 4.91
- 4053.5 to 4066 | 0.4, 4.63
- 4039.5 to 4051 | 0.3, 4.66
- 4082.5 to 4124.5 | -3.8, 5.18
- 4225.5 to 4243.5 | 1.6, 4.2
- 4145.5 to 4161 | 0.7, 4.48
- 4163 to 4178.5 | 0.9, 4.41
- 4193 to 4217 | 1.7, 4.31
